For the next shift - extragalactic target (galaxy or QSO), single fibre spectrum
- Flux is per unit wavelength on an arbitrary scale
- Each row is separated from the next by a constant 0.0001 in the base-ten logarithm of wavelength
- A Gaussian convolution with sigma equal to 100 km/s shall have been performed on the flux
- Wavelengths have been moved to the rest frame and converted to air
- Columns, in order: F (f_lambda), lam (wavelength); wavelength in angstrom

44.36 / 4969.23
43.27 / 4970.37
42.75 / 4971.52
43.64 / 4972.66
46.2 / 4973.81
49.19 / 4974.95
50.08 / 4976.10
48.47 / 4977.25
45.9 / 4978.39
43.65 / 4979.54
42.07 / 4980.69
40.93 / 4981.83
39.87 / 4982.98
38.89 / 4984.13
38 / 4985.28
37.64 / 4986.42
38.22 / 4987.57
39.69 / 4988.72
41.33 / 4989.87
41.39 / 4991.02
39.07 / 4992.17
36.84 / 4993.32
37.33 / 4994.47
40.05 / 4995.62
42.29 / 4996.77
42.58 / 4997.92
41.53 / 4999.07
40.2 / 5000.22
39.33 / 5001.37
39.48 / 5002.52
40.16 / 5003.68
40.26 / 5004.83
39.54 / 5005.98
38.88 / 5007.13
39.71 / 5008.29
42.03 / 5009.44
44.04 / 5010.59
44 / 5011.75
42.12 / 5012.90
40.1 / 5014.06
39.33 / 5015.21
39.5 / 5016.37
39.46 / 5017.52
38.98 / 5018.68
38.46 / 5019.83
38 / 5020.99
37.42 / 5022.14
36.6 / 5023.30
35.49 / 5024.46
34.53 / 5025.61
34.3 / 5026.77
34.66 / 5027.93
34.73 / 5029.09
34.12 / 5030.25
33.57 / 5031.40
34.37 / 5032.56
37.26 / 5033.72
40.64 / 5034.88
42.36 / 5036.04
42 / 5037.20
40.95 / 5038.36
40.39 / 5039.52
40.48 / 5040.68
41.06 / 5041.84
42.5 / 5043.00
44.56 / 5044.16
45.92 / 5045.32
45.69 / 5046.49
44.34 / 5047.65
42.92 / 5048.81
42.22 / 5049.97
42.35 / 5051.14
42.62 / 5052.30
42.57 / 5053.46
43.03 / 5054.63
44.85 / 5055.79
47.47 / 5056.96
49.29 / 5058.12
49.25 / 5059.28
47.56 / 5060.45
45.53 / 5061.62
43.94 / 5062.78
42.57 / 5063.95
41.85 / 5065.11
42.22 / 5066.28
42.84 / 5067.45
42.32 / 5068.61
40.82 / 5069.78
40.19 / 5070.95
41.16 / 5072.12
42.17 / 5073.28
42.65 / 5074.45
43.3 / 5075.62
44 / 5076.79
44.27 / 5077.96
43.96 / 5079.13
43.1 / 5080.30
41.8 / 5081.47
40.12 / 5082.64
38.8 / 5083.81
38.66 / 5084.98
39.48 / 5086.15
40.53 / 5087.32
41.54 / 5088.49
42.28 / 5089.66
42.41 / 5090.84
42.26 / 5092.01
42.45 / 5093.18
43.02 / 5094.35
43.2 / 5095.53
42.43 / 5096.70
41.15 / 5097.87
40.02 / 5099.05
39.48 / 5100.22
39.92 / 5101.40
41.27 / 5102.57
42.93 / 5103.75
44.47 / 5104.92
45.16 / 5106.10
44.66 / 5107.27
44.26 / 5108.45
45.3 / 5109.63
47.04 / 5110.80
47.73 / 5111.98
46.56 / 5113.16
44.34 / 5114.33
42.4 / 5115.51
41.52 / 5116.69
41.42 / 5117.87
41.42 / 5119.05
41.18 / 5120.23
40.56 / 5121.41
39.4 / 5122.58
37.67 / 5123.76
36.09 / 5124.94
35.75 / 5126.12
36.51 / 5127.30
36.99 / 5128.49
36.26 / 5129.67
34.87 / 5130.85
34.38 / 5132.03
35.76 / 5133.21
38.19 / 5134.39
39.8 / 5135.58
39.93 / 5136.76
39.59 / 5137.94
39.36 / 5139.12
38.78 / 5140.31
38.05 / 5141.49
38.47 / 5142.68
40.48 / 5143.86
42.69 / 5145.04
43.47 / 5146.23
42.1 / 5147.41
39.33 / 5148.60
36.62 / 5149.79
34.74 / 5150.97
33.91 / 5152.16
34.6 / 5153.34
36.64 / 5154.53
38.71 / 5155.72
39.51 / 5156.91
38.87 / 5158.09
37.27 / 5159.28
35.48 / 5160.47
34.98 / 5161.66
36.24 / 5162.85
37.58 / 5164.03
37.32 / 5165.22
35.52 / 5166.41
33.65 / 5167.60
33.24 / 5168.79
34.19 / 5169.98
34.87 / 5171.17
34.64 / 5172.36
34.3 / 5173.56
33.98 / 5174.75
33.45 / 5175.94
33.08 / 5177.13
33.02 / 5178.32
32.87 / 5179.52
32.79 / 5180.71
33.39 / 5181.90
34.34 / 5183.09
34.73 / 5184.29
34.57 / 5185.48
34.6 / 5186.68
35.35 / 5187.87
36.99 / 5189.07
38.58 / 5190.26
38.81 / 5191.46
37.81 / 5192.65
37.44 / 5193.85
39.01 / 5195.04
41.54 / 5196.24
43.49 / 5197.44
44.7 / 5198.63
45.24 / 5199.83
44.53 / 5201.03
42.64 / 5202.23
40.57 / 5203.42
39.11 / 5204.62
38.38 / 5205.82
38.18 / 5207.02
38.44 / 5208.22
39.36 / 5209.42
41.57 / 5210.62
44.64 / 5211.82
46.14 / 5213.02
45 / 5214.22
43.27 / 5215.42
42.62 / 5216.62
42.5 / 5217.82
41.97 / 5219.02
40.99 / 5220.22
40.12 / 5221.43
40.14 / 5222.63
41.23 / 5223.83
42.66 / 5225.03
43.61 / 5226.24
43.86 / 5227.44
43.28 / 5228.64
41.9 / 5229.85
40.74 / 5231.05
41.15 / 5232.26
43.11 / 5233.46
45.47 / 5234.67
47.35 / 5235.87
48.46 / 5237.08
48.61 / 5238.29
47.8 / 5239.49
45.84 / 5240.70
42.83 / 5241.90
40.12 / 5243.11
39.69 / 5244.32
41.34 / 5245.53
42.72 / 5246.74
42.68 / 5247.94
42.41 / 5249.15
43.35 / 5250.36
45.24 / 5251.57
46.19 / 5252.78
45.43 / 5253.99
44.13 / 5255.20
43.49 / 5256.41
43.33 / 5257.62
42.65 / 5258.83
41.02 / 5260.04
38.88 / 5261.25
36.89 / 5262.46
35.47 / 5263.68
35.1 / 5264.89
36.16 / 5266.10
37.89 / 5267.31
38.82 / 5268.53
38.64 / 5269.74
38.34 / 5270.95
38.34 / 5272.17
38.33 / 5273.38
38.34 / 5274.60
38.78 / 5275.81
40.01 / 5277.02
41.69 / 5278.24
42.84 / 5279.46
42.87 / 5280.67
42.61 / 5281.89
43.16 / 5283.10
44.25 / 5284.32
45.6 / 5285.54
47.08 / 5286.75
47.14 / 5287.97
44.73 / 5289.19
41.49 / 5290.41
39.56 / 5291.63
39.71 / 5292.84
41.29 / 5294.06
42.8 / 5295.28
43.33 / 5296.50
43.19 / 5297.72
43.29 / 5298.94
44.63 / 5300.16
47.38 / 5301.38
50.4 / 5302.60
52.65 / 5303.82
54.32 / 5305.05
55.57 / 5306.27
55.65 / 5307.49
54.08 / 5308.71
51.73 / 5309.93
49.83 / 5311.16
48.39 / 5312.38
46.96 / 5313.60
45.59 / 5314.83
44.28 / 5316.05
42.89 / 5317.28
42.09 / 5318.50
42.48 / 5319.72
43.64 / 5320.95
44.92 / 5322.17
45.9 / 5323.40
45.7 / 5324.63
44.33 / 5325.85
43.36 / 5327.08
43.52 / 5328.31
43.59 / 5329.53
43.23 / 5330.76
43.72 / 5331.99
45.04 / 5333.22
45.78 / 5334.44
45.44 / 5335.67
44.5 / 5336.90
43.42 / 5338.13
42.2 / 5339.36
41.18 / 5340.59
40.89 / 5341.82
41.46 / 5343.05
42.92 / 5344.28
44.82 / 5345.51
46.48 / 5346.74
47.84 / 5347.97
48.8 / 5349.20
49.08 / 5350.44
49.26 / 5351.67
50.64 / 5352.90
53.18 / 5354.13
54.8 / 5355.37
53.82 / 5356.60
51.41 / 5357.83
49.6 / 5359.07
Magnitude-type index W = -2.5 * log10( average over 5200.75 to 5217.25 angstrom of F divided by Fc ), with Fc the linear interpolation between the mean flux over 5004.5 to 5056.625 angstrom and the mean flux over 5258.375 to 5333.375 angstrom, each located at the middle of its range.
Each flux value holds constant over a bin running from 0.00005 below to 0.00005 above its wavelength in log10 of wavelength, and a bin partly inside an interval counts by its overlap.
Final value 0.02 mag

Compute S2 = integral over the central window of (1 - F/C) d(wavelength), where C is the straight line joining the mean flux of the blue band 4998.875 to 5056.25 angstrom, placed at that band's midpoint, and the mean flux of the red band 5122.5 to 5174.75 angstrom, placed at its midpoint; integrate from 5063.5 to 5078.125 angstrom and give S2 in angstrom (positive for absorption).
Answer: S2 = -1.22 angstrom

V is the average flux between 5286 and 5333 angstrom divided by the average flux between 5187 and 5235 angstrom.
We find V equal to 1.11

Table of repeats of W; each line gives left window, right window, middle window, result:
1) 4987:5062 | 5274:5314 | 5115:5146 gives 0.102 mag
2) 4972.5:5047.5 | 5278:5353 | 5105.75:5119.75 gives -0.056 mag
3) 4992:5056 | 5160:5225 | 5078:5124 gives -0.081 mag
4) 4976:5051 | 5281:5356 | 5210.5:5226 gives 0.035 mag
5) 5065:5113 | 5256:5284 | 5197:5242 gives -0.064 mag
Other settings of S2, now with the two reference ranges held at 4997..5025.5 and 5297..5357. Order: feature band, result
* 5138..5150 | 0.8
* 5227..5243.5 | 0.1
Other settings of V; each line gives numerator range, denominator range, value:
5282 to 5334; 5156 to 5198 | 1.27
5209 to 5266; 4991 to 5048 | 1.08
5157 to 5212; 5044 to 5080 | 0.85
